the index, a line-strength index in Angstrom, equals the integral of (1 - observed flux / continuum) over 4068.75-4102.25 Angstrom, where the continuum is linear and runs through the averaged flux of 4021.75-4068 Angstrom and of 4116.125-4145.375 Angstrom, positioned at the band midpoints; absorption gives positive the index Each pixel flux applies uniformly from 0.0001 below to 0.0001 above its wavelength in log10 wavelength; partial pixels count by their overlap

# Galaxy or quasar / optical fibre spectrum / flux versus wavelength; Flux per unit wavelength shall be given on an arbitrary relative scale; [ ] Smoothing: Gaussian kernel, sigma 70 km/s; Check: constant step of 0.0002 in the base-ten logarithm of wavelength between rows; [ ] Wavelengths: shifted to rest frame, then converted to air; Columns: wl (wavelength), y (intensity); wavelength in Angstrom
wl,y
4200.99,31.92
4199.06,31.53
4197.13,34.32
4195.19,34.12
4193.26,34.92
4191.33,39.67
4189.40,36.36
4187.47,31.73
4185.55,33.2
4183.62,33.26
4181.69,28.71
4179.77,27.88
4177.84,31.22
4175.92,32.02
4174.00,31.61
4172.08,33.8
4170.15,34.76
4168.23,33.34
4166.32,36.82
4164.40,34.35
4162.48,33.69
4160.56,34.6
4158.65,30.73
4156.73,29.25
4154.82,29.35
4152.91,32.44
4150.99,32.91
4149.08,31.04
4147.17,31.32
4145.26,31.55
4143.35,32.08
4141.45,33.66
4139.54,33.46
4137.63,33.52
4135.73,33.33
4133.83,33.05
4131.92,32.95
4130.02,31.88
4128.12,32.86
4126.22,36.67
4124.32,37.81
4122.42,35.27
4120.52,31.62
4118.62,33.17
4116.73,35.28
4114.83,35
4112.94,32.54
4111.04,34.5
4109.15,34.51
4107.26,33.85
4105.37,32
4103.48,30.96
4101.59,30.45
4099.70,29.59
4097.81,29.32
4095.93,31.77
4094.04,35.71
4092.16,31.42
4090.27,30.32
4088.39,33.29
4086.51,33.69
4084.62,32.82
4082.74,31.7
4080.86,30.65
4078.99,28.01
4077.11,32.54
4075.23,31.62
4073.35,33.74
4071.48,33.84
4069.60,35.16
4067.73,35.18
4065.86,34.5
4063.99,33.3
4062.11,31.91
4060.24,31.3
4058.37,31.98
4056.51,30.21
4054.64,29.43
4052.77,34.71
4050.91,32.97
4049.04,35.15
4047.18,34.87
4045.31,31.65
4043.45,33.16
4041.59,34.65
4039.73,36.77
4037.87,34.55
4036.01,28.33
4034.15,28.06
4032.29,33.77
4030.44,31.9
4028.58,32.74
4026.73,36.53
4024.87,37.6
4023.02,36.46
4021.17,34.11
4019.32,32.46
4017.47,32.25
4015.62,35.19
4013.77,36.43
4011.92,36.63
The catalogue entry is 1.5 Angstrom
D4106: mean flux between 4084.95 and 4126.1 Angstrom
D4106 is 33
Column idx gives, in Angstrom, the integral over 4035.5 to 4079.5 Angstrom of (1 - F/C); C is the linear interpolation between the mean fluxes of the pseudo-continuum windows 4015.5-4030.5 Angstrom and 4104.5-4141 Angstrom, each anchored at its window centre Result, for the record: 1.6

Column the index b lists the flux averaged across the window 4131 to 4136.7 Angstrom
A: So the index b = 33.1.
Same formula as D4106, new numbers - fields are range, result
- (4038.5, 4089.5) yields 32.9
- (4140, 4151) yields 32.1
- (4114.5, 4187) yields 32.9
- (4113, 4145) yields 33.8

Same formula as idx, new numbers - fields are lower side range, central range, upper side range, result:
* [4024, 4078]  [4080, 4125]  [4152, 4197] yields 0.4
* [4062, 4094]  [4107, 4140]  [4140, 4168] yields -1.4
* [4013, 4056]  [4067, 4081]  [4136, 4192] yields 0.3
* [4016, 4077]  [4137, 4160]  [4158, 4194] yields 1.0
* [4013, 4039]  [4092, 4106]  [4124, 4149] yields 0.8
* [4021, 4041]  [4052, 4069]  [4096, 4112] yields 0.2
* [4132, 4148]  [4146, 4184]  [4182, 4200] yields 1.5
